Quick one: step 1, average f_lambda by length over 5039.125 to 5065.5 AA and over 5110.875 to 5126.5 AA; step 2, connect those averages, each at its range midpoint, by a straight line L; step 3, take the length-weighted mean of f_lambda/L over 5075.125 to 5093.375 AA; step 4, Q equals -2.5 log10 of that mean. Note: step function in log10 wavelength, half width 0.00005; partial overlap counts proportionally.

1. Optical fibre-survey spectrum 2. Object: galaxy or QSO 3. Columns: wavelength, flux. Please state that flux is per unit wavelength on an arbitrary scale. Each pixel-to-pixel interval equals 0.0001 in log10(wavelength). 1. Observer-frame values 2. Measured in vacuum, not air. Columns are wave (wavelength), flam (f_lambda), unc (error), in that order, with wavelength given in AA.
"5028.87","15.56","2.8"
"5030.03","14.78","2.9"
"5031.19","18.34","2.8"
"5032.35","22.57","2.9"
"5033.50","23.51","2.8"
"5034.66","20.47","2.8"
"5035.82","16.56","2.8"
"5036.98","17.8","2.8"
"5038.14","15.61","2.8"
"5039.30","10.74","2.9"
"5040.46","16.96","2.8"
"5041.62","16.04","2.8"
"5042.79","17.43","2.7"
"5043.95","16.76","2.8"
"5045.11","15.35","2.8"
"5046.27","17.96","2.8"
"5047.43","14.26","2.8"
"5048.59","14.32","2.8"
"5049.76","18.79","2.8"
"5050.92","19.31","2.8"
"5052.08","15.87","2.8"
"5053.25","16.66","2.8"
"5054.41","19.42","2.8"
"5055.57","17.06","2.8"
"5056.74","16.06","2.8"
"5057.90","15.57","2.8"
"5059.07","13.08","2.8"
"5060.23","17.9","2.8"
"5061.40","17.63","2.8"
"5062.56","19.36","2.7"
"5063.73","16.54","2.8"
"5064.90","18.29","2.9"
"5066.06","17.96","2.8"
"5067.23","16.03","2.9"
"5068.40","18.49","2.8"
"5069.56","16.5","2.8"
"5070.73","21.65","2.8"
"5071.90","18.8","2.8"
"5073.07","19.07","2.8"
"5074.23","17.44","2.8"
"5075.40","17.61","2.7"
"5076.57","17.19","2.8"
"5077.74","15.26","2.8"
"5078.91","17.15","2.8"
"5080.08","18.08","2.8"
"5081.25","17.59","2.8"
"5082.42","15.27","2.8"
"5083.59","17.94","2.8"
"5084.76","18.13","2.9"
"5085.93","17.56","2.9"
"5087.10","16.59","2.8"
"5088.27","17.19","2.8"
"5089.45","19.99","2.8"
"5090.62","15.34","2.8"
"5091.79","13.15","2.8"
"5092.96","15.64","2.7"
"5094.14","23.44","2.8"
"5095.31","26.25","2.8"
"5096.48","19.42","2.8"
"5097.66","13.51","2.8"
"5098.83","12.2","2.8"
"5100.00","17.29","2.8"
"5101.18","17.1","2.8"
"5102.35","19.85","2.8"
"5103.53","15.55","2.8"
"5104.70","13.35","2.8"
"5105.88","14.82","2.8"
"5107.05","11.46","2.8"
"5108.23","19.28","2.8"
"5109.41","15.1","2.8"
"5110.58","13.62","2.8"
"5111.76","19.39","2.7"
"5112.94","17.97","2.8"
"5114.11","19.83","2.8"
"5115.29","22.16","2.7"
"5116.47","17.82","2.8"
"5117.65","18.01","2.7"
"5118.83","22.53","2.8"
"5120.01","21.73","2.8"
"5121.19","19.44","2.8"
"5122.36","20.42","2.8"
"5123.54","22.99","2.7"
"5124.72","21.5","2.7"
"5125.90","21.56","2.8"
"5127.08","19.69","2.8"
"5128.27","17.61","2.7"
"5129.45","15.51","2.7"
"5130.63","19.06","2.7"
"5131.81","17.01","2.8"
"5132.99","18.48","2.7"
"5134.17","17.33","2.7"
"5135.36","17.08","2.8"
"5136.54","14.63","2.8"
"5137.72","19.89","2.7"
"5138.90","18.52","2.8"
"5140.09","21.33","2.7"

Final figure 0.095 mag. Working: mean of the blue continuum 16.7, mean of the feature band 16.9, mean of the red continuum 20.3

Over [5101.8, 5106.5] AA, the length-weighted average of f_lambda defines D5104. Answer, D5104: 15.8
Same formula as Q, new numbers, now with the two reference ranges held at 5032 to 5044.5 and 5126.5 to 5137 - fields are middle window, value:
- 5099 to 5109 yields 0.10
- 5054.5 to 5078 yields 0.01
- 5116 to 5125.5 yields -0.18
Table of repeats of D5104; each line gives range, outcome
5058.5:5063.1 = 17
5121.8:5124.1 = 21.7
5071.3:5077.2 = 18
